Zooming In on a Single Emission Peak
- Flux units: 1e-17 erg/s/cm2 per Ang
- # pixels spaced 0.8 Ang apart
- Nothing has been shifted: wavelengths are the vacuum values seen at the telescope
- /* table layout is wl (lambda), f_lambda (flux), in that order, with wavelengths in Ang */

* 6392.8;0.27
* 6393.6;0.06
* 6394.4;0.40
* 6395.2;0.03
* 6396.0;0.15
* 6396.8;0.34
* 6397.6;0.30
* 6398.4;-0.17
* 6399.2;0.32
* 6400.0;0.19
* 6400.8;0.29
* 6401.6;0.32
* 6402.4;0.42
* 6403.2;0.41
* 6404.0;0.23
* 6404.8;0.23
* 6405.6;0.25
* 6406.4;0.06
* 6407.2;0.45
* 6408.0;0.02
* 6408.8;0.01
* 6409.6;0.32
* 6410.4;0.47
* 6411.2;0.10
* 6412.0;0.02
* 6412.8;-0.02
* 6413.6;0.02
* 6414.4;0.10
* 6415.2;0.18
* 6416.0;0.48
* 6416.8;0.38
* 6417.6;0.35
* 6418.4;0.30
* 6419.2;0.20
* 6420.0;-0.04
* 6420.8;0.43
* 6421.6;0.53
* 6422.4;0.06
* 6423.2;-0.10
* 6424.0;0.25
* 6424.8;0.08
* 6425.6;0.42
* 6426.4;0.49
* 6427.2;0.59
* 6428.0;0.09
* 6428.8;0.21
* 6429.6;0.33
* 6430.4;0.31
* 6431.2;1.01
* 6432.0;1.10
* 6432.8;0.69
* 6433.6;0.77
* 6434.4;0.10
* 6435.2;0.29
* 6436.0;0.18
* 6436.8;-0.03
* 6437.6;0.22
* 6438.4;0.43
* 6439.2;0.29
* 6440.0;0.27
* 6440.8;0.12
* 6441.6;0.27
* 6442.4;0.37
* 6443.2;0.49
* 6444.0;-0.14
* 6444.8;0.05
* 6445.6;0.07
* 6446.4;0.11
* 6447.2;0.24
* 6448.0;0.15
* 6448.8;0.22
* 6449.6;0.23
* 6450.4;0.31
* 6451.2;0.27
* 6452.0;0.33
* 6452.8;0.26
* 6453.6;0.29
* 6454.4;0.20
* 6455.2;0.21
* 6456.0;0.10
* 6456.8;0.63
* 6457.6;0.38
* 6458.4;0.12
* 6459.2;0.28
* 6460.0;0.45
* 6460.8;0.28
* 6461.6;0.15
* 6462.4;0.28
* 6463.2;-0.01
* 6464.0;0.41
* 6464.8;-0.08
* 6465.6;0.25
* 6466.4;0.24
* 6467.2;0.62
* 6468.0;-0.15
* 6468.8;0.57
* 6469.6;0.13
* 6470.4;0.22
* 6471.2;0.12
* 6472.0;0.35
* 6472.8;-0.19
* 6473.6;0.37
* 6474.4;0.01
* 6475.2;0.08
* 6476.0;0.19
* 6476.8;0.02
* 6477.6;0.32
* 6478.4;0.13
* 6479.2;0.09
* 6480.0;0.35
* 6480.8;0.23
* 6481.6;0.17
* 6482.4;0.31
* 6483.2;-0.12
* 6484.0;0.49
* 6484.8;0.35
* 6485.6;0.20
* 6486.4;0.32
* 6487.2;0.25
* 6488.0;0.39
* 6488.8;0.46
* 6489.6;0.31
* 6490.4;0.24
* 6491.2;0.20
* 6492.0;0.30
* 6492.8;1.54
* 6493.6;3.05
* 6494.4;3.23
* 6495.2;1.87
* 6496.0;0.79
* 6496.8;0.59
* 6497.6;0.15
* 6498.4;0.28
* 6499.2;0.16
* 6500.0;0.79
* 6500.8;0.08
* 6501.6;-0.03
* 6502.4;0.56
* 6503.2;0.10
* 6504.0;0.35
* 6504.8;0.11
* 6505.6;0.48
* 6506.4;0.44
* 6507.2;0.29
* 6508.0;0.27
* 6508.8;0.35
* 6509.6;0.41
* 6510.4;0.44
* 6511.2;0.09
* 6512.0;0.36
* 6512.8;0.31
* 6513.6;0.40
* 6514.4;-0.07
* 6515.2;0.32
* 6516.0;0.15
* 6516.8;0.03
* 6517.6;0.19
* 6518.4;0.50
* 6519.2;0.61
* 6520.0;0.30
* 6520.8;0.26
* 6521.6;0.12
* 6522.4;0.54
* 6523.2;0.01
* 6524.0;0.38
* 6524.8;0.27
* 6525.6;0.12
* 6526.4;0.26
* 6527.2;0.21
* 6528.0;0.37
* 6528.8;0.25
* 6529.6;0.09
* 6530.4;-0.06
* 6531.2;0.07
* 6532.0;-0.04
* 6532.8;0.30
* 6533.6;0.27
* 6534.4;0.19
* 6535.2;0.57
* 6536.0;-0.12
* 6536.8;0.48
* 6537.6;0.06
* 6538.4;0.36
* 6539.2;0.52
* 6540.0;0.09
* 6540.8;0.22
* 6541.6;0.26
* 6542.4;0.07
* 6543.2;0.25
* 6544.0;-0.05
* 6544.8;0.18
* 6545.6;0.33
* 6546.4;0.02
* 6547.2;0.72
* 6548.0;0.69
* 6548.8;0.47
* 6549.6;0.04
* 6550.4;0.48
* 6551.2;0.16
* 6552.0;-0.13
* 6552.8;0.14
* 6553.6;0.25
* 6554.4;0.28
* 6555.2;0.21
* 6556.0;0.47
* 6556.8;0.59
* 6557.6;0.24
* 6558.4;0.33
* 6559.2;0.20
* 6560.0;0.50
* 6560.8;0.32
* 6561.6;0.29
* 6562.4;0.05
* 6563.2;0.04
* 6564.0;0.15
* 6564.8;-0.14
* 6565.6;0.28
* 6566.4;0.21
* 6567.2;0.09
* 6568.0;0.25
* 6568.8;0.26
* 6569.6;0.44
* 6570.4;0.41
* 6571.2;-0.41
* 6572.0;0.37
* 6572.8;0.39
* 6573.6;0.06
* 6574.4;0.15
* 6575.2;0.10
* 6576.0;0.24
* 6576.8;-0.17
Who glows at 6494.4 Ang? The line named [O III] 5007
